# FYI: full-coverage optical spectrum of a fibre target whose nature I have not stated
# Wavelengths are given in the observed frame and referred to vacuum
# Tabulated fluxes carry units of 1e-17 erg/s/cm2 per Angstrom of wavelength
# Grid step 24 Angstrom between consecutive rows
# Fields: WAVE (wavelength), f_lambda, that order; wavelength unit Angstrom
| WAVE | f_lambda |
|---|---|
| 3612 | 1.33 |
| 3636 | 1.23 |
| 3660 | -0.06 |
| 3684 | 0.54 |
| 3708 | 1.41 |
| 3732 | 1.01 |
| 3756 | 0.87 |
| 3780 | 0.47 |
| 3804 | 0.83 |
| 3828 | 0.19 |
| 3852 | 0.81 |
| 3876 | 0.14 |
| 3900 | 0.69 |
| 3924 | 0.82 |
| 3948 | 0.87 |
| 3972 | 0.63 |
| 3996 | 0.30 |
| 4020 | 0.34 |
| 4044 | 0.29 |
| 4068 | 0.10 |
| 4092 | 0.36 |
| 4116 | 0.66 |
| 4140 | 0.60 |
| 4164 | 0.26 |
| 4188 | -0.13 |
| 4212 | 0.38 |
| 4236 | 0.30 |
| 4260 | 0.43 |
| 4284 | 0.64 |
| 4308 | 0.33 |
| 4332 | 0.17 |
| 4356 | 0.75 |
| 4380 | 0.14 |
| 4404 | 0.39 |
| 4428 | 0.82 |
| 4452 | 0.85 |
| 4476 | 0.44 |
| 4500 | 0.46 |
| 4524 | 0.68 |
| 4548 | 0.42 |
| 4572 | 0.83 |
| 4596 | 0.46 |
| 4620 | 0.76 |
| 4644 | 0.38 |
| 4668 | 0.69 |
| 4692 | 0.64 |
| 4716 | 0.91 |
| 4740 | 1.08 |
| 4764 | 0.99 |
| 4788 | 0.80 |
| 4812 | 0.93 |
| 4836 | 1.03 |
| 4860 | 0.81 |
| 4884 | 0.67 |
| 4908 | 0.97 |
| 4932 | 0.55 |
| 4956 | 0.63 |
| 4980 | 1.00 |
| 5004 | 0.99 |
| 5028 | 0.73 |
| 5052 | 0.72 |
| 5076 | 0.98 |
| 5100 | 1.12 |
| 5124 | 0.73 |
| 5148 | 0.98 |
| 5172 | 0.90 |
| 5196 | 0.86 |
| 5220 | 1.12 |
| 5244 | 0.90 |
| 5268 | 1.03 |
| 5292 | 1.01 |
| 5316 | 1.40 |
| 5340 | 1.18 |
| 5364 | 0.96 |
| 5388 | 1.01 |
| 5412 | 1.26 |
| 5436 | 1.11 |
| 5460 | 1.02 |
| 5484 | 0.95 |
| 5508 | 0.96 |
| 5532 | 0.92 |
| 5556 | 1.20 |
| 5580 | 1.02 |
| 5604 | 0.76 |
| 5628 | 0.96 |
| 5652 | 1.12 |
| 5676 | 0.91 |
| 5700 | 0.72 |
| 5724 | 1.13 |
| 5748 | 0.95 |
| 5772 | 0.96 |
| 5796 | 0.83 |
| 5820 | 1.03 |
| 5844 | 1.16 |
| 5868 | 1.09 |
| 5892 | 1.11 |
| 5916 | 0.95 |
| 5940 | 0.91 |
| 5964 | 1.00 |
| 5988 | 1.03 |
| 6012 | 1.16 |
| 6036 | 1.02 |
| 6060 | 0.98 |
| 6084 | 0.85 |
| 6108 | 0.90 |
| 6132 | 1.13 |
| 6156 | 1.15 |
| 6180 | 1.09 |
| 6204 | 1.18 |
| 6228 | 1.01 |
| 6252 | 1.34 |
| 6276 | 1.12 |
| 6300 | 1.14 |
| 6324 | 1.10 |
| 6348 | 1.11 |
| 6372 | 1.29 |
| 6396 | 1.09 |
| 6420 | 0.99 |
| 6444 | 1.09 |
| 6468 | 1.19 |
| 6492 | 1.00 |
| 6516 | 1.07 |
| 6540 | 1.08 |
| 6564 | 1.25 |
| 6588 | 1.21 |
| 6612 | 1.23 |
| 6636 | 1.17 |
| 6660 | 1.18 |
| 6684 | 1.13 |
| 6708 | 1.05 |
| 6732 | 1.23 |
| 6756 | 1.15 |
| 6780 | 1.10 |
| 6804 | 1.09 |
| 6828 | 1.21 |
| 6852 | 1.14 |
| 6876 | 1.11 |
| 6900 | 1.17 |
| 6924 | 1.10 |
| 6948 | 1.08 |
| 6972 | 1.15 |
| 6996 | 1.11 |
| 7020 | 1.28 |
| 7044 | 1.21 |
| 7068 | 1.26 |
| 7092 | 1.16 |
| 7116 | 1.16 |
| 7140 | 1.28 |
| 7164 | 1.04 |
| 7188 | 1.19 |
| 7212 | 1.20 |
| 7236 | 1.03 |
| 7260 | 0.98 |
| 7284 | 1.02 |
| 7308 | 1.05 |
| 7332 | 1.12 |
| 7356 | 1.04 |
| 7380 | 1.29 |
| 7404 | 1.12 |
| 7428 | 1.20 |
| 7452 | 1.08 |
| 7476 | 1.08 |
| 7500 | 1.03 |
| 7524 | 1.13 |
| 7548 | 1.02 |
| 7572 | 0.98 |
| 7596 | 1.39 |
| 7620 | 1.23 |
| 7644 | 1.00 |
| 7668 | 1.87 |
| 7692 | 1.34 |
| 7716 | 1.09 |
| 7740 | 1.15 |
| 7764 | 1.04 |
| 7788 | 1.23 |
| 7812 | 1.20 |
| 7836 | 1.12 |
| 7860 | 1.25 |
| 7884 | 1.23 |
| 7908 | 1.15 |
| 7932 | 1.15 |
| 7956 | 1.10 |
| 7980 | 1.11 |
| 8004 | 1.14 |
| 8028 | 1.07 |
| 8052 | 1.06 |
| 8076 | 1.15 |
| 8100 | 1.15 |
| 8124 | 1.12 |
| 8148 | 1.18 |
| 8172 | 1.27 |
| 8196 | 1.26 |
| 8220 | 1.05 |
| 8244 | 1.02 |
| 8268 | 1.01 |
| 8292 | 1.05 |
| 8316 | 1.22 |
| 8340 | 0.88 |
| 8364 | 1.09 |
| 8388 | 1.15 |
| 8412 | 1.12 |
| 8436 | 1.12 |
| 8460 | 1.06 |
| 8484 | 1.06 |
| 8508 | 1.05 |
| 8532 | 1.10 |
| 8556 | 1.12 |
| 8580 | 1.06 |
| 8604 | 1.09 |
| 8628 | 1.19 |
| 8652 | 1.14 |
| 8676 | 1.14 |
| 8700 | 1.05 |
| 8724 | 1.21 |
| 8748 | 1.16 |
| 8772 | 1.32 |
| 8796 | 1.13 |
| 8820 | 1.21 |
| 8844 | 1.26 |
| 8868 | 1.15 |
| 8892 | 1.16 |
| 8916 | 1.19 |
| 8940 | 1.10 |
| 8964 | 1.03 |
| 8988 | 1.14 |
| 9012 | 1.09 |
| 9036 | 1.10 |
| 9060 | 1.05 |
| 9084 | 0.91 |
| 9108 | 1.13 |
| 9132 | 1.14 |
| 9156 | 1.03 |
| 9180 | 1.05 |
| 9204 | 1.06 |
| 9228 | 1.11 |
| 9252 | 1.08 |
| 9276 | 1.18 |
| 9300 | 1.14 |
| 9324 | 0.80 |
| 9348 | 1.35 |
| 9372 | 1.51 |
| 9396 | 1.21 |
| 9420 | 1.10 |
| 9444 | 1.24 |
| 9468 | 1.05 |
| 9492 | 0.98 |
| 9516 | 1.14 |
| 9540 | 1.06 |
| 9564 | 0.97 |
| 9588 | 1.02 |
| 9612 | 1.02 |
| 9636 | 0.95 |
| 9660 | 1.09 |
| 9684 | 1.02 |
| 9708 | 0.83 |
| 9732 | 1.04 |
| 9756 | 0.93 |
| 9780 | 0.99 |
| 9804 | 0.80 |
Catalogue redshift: 0.17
